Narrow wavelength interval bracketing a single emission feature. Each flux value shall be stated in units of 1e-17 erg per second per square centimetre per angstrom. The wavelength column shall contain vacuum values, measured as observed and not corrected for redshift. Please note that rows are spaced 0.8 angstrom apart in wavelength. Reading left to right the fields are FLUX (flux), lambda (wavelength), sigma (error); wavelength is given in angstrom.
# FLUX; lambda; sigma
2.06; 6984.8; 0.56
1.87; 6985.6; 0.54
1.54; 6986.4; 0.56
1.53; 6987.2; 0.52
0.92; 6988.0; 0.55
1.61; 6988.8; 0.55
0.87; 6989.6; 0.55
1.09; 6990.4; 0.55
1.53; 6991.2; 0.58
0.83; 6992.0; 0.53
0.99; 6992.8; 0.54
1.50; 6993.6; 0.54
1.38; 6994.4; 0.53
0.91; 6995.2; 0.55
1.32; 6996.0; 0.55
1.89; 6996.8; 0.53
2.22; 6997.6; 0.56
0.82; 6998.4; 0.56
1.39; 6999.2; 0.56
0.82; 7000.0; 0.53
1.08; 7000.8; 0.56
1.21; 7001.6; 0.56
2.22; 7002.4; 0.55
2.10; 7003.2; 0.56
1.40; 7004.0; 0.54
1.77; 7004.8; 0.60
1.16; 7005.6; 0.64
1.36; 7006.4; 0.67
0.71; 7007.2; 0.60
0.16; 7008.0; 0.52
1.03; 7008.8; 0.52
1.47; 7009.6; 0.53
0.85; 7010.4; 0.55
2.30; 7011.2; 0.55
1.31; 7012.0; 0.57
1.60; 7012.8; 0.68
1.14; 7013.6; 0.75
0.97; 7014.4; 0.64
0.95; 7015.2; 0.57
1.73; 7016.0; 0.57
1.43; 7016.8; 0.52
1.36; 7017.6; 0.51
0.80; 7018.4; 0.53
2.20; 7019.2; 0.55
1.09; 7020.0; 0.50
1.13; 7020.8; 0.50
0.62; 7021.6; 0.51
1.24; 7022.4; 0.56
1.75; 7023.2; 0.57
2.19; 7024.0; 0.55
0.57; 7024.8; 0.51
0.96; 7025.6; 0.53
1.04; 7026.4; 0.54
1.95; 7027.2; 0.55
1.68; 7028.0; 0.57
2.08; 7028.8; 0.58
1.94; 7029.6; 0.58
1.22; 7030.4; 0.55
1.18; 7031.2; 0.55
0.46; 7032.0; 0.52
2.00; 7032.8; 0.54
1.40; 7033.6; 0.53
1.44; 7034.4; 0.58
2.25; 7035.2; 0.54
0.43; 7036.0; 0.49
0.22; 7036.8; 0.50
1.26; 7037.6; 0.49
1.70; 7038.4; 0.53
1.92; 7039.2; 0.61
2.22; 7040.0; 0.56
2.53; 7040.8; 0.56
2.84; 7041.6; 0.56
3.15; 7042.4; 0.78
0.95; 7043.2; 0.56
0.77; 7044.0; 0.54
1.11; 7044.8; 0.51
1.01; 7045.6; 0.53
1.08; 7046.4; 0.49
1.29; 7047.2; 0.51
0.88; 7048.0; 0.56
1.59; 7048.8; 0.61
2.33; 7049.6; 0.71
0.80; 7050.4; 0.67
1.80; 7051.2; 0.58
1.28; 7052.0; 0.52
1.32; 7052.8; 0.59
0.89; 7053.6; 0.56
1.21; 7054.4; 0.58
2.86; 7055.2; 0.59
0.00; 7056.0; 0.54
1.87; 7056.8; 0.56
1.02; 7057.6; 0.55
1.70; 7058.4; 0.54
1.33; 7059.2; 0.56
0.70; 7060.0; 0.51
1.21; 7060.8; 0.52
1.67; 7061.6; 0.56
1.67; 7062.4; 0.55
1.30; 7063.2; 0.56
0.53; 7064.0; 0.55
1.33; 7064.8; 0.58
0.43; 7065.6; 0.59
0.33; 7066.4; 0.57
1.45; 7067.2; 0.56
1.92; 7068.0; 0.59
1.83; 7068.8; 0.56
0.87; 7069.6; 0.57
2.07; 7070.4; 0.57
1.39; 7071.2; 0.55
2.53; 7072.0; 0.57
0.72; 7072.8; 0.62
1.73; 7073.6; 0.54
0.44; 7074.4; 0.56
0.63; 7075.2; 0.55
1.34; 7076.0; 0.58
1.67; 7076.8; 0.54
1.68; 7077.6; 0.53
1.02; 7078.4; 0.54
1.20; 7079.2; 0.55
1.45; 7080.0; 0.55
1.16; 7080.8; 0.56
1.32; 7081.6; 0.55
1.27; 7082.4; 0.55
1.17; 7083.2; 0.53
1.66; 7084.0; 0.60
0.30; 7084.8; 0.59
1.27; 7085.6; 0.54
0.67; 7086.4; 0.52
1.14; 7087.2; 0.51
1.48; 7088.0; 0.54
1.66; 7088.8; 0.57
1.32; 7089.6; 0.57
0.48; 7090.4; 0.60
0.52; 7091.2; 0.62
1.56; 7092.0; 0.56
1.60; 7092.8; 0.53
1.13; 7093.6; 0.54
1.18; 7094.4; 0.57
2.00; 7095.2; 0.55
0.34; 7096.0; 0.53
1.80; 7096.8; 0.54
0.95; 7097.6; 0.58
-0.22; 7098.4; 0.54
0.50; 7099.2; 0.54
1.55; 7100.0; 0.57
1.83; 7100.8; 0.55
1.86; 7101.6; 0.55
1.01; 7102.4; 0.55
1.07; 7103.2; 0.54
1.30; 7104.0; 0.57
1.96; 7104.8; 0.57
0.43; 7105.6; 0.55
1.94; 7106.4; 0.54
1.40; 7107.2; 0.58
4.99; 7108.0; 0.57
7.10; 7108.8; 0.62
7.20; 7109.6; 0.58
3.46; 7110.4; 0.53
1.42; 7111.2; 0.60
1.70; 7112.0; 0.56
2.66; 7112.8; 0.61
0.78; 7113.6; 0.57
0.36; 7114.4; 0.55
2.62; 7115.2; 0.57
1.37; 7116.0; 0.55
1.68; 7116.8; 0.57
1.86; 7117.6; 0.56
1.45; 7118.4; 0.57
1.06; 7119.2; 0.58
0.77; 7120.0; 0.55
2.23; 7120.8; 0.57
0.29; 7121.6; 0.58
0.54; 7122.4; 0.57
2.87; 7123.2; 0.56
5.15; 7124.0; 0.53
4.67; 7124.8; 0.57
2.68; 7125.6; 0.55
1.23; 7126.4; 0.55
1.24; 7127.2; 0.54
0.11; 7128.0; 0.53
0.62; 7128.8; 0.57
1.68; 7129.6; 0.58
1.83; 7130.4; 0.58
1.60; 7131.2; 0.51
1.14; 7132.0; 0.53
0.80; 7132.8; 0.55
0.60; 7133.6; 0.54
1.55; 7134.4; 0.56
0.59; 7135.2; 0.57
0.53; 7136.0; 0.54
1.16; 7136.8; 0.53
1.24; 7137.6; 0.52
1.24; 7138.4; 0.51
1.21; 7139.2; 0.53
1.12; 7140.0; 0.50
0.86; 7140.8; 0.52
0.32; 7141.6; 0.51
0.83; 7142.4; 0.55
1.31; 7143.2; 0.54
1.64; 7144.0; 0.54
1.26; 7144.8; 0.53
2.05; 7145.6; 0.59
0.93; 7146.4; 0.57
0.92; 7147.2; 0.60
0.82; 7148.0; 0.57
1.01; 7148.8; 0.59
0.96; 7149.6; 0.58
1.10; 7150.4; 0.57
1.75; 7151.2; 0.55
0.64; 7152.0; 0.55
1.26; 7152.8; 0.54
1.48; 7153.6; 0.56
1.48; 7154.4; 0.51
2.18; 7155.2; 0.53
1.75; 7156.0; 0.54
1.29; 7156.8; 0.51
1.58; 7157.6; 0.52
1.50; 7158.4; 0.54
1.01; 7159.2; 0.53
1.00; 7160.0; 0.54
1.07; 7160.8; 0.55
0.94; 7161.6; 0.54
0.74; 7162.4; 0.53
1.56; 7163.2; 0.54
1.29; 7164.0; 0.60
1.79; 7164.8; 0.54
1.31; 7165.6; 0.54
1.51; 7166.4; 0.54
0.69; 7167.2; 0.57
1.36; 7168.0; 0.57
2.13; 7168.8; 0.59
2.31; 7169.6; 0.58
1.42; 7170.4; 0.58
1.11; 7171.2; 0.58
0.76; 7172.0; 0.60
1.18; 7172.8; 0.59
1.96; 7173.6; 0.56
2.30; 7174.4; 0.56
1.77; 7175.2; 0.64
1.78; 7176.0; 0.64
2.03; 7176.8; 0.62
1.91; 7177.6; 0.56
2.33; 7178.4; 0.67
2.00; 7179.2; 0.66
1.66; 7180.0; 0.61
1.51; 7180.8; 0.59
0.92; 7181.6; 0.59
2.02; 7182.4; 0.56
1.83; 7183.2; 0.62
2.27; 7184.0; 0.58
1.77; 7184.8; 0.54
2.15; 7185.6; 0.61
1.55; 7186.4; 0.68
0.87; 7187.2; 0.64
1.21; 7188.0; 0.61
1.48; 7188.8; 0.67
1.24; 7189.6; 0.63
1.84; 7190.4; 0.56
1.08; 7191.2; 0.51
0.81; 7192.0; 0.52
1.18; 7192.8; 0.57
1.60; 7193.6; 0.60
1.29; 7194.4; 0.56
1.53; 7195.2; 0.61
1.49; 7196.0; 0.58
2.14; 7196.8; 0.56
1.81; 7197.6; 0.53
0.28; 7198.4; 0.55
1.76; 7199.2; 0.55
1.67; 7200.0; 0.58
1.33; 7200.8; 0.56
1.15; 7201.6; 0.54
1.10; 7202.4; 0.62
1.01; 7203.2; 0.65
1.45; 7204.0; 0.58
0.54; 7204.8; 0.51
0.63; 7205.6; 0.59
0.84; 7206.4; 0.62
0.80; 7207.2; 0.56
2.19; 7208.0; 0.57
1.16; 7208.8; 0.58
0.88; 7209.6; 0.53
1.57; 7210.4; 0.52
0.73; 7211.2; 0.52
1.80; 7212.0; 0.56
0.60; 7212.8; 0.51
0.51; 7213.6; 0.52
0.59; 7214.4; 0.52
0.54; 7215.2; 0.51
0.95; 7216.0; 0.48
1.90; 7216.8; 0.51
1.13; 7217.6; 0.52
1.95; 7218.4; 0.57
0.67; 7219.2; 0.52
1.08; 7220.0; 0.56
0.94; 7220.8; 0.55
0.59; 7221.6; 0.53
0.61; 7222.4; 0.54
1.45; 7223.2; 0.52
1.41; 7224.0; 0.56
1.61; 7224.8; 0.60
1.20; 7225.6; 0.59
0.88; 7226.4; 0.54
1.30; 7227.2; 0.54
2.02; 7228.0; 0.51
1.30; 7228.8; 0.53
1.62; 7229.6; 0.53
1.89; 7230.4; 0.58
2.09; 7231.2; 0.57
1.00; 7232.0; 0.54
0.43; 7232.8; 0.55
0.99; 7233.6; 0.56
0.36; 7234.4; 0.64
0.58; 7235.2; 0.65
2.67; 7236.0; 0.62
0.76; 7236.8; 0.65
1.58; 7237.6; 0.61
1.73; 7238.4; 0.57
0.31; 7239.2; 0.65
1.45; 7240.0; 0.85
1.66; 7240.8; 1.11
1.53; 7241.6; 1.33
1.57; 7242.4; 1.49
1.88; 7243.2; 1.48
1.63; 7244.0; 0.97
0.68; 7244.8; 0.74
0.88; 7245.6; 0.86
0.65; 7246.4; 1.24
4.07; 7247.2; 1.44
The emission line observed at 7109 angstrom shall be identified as [S II] 6716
